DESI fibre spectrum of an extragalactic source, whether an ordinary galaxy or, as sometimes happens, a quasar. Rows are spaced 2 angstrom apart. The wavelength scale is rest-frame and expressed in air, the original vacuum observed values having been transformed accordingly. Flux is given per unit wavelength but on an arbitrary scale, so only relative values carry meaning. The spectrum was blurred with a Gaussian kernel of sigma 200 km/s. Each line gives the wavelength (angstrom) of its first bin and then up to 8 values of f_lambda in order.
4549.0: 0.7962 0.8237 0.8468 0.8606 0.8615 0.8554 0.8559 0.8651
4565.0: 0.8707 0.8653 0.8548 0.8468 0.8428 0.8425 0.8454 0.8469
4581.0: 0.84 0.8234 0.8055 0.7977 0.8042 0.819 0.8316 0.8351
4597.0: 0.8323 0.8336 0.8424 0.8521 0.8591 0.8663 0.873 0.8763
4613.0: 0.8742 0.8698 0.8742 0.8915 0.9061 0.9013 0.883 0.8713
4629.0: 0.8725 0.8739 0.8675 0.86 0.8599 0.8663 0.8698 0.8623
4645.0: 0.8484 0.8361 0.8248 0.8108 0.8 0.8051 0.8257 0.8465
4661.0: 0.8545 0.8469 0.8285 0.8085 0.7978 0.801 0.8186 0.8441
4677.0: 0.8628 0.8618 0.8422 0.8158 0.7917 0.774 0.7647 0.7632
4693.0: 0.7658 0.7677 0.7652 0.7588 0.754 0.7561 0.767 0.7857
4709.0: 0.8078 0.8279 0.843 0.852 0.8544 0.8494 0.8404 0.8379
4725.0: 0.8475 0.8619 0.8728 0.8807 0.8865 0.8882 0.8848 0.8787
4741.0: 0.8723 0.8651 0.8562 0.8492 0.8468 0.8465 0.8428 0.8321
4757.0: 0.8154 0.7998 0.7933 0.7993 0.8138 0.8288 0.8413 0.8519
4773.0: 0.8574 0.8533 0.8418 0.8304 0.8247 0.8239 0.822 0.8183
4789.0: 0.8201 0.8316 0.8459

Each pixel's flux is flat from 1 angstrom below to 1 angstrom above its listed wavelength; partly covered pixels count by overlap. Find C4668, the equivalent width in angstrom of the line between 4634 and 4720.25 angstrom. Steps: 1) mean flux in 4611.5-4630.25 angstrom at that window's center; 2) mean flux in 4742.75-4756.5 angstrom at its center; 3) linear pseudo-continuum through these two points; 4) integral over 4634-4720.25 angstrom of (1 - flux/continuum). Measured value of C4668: 4.9 angstrom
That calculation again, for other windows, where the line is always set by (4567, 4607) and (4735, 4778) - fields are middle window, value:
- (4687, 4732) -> 1.68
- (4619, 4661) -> -0.87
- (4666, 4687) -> 0.44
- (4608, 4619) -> -0.50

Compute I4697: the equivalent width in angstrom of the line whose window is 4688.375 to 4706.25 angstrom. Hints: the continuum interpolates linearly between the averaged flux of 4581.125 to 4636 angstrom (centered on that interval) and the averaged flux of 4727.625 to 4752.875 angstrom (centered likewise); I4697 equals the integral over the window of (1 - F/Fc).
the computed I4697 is 2.1 angstrom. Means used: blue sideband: 0.855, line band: 0.763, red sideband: 0.868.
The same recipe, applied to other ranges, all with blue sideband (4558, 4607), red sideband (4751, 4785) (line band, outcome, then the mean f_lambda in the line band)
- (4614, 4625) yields -0.7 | 0.888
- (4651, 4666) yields 0.1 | 0.828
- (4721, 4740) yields -0.9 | 0.869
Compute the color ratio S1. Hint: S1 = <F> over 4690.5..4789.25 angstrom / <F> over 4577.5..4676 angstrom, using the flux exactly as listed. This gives 1.0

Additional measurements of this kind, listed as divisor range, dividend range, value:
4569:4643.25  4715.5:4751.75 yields 1.01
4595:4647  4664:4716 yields 0.92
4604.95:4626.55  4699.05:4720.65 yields 0.92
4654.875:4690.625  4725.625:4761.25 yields 1.04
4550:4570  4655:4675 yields 0.96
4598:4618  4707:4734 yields 0.98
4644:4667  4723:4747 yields 1.05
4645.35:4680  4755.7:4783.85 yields 1.00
